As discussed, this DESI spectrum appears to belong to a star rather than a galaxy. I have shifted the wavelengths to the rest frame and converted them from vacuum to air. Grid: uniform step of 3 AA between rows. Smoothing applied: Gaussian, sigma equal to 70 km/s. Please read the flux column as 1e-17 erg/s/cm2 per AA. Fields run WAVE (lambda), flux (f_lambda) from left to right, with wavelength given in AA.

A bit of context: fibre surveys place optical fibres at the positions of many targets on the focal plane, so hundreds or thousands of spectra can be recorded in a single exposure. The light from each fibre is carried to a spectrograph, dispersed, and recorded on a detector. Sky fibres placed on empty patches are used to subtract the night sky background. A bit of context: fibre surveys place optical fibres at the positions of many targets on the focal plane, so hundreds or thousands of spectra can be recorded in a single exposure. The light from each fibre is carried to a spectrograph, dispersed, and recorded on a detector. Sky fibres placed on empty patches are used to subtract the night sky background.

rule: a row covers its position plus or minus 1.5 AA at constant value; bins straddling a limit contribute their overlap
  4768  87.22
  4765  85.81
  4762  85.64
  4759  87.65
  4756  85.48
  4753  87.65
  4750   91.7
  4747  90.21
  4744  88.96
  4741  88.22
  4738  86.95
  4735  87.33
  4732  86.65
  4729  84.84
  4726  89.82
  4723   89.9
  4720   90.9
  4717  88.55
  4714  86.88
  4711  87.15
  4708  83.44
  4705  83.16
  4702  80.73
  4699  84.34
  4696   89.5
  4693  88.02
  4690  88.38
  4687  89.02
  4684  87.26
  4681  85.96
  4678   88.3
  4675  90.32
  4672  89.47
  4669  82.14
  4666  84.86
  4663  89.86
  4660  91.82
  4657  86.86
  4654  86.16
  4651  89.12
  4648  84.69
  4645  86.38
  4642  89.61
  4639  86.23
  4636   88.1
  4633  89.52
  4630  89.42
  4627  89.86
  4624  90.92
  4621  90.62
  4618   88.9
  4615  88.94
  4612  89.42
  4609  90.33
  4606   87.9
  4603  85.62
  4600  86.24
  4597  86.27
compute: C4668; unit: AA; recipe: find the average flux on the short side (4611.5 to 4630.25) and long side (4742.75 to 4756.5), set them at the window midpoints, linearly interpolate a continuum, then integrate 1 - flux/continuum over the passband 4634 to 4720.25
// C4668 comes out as 2.3 AA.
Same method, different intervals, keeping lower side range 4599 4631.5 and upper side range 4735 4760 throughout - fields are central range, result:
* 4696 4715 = 0.8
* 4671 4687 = 0.1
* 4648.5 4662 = 0.1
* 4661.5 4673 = 0.3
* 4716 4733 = 0.0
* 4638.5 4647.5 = 0.2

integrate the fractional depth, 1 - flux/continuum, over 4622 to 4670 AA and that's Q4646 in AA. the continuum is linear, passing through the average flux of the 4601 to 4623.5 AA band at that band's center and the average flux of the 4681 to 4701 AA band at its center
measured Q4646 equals 0.2 AA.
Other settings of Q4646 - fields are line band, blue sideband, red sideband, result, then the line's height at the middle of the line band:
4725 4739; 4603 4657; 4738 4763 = 0.19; 88.2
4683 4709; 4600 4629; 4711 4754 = 0.77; 88.6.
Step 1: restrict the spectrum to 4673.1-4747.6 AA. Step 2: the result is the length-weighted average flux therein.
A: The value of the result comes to 87.4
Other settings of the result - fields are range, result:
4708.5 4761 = 88.1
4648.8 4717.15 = 87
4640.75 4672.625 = 87.3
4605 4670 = 88.3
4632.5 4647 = 87.7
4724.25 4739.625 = 87.2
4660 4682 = 87.6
